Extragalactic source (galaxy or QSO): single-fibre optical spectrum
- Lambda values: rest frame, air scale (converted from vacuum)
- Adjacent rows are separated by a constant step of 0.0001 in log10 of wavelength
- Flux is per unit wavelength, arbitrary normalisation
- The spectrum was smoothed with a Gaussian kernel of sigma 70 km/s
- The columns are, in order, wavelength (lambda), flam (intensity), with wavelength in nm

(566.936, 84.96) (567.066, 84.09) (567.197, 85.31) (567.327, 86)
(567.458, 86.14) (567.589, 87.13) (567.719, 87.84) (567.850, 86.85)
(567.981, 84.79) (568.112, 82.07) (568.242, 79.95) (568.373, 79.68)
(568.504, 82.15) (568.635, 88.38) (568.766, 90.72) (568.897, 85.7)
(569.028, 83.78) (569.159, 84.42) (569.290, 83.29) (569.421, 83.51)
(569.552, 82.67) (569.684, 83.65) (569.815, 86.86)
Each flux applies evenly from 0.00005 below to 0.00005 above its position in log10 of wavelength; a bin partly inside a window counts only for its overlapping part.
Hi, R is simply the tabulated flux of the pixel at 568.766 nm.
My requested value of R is 90.72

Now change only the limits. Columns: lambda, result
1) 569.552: 82.67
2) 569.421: 83.51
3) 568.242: 79.95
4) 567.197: 85.31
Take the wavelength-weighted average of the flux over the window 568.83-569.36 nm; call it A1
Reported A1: 84.3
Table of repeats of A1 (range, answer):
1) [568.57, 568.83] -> 89.5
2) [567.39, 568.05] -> 86.4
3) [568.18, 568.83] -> 84.1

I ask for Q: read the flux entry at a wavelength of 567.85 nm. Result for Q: 86.85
